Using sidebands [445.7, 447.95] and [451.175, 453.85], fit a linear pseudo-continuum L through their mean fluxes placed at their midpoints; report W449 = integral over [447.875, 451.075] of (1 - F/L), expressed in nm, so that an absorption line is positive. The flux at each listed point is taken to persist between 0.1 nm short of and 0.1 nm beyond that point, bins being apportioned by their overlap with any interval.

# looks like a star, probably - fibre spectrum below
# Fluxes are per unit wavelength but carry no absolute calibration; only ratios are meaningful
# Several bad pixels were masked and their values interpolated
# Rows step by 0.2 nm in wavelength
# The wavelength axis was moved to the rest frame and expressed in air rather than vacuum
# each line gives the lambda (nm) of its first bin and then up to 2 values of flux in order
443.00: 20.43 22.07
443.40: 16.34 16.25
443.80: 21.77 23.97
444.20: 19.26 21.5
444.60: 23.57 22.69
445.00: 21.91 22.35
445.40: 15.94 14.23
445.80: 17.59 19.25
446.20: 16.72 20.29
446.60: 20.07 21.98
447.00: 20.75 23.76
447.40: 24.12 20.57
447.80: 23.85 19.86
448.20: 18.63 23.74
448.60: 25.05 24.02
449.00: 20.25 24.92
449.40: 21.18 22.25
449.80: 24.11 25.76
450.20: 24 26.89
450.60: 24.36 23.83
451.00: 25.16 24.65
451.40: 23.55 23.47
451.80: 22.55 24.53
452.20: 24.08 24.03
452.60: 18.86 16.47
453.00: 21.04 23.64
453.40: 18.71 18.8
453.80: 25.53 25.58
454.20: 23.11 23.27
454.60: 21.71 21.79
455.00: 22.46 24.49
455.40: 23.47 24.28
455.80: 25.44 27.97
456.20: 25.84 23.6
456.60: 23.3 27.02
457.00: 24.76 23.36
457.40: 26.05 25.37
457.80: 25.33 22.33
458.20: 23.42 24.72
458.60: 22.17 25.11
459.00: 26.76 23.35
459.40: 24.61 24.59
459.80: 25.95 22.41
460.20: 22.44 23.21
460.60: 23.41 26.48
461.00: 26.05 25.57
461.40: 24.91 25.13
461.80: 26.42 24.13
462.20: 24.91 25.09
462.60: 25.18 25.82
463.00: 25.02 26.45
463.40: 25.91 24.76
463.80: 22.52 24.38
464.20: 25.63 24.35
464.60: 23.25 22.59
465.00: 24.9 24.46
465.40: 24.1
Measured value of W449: -0.30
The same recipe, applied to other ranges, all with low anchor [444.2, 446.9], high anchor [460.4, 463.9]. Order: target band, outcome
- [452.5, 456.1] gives 0.01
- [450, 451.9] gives -0.25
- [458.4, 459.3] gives -0.01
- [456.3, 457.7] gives -0.08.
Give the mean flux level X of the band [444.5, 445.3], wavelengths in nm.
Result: 22.6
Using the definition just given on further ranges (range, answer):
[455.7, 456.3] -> 26.4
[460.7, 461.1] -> 26.3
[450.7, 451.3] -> 24.5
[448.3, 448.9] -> 24.3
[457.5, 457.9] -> 25.4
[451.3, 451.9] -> 23.2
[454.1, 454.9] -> 22.5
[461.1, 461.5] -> 25.2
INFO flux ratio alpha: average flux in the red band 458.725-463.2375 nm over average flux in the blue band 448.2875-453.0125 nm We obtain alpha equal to 1.1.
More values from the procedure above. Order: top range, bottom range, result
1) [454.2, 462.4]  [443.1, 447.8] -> 1.20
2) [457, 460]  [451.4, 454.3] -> 1.10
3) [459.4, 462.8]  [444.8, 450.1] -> 1.16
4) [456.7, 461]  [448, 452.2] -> 1.04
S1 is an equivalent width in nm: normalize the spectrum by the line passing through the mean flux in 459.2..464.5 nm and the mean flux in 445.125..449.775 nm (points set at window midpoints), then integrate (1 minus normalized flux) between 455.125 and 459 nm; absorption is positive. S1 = -0.193 nm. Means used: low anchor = 21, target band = 24.7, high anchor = 24.8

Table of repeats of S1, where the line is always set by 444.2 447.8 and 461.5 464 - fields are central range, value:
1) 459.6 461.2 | 0.004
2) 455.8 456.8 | -0.089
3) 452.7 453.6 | 0.105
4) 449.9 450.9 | -0.151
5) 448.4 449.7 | -0.103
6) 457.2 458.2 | -0.034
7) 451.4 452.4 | -0.071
